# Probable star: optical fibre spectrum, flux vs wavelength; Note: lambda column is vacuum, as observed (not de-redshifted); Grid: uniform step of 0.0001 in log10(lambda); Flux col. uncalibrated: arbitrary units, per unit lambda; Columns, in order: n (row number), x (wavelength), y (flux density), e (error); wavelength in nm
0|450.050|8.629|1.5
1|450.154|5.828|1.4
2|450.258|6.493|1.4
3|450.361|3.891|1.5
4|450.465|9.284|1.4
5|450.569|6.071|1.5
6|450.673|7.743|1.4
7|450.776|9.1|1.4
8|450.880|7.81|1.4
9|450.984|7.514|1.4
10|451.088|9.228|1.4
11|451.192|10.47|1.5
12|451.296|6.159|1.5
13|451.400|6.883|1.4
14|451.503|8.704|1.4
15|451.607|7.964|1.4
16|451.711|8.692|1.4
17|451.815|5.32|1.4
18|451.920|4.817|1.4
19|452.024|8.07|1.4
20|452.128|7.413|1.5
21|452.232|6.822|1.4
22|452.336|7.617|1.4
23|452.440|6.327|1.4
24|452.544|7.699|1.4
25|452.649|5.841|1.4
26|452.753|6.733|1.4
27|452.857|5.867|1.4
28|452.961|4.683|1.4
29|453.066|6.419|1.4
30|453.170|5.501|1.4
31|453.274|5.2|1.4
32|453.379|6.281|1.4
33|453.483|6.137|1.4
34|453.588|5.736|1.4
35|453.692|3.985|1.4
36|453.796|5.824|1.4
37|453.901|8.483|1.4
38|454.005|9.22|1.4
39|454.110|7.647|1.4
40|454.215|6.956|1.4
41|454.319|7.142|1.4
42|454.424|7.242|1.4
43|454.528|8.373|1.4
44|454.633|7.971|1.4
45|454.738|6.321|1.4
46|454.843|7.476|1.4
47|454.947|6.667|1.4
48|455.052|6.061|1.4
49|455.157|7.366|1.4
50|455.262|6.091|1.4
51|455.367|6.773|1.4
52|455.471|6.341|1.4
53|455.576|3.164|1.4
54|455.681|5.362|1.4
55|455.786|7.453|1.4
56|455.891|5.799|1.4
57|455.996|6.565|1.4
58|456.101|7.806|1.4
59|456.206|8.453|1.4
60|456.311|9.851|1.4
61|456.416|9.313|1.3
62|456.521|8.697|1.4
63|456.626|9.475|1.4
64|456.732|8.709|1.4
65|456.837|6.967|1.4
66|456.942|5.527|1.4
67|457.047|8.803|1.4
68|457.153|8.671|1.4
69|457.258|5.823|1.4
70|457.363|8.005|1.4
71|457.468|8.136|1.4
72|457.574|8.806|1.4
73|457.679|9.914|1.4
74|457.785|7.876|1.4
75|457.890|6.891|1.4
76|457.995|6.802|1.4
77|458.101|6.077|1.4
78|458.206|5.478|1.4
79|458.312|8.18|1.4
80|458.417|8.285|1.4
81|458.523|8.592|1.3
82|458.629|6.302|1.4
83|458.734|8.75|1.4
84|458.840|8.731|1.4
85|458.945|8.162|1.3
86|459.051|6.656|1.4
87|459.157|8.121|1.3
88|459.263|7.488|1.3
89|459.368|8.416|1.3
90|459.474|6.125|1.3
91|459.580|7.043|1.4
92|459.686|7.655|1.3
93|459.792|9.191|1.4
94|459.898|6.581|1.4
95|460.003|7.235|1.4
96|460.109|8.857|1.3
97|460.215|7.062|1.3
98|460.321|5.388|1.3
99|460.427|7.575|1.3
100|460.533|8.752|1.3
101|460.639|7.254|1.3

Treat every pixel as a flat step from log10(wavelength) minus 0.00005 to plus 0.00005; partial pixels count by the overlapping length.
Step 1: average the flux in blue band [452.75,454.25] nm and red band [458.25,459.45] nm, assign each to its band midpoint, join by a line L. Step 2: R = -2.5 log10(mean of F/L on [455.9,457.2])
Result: -0.133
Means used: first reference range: 6.29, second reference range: 7.91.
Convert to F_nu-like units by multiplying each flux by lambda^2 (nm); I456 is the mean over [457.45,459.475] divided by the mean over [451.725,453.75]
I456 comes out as 1.28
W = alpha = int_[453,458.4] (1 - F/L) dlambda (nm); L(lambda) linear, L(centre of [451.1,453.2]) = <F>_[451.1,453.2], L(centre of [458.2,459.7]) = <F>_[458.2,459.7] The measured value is 0.14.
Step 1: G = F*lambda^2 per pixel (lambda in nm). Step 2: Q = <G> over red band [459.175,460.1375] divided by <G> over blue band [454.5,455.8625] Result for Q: 1.2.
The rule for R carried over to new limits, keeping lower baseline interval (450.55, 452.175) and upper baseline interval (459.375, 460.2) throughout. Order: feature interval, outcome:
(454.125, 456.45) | 0.09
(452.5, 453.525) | 0.26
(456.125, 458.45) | -0.05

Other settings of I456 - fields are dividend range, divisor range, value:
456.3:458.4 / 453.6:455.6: 1.17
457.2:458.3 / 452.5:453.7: 1.28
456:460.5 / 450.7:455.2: 1.13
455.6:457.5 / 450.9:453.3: 1.12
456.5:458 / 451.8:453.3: 1.28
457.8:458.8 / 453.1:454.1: 1.18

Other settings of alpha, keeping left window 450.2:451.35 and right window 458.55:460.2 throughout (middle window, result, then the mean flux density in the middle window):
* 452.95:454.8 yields 0.23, 6.66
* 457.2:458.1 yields 0.00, 7.69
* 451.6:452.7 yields 0.10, 6.92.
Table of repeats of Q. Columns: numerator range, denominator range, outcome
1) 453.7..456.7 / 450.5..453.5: 1.05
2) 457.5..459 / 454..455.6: 1.14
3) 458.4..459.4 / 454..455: 1.09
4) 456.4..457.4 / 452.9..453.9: 1.42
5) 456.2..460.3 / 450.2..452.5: 1.09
